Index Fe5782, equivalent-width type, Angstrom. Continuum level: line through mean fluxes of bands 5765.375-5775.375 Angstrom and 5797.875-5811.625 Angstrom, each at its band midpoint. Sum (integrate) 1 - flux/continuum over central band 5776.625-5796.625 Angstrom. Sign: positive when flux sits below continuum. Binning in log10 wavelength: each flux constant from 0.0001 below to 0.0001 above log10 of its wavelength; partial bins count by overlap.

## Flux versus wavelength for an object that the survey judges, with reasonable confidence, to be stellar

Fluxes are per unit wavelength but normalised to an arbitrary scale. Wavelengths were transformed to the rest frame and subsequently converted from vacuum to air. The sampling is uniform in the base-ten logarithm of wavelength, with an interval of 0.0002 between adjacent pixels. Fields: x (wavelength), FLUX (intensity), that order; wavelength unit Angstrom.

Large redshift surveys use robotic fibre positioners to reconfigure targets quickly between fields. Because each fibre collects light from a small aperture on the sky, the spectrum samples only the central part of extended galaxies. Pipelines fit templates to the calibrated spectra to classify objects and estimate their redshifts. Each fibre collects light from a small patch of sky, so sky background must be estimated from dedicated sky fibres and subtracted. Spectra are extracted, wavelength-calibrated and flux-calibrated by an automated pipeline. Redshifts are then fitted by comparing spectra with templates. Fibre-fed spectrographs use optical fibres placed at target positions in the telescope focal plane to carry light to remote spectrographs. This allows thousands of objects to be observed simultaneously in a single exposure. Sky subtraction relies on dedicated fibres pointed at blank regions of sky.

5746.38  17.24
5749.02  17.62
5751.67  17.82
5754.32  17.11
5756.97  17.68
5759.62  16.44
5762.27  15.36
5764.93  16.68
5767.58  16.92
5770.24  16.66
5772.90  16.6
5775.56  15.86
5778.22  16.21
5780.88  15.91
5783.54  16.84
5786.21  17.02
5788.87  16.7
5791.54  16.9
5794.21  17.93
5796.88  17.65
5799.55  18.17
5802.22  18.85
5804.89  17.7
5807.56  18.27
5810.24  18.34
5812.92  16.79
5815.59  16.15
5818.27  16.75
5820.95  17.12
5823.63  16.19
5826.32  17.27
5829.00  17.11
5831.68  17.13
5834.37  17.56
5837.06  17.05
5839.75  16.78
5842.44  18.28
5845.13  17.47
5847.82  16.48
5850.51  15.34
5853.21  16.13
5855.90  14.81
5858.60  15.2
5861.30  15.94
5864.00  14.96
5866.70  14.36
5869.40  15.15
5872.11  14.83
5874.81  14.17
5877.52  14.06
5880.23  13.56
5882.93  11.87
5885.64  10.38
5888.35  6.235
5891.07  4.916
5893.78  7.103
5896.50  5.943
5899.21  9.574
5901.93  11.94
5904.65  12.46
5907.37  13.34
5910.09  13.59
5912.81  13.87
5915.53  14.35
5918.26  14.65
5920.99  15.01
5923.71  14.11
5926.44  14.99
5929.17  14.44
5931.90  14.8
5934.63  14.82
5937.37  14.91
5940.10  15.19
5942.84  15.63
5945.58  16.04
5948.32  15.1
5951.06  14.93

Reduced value 0.66 Angstrom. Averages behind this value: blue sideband 16.6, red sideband 18.2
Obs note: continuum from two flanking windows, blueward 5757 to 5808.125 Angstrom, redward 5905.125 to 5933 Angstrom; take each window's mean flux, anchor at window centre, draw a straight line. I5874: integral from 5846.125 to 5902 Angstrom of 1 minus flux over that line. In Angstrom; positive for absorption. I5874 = 9.8 Angstrom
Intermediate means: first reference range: 17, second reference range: 14.3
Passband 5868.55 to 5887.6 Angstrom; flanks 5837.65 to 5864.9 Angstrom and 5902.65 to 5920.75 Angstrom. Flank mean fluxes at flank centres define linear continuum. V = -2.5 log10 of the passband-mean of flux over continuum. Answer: 0.15 mag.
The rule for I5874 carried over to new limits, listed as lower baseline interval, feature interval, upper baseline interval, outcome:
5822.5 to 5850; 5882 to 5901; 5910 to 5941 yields 9.2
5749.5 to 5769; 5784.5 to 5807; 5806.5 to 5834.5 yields -0.8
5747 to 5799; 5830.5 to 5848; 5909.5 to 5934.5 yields -1.7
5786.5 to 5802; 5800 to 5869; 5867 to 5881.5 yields -3.4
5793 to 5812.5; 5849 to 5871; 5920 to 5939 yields 1.8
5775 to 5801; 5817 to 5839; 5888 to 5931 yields -2.5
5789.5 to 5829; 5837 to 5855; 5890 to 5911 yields -2.9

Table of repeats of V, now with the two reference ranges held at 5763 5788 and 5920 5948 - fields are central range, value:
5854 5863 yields 0.02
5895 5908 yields 0.41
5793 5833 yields -0.08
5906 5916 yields 0.11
